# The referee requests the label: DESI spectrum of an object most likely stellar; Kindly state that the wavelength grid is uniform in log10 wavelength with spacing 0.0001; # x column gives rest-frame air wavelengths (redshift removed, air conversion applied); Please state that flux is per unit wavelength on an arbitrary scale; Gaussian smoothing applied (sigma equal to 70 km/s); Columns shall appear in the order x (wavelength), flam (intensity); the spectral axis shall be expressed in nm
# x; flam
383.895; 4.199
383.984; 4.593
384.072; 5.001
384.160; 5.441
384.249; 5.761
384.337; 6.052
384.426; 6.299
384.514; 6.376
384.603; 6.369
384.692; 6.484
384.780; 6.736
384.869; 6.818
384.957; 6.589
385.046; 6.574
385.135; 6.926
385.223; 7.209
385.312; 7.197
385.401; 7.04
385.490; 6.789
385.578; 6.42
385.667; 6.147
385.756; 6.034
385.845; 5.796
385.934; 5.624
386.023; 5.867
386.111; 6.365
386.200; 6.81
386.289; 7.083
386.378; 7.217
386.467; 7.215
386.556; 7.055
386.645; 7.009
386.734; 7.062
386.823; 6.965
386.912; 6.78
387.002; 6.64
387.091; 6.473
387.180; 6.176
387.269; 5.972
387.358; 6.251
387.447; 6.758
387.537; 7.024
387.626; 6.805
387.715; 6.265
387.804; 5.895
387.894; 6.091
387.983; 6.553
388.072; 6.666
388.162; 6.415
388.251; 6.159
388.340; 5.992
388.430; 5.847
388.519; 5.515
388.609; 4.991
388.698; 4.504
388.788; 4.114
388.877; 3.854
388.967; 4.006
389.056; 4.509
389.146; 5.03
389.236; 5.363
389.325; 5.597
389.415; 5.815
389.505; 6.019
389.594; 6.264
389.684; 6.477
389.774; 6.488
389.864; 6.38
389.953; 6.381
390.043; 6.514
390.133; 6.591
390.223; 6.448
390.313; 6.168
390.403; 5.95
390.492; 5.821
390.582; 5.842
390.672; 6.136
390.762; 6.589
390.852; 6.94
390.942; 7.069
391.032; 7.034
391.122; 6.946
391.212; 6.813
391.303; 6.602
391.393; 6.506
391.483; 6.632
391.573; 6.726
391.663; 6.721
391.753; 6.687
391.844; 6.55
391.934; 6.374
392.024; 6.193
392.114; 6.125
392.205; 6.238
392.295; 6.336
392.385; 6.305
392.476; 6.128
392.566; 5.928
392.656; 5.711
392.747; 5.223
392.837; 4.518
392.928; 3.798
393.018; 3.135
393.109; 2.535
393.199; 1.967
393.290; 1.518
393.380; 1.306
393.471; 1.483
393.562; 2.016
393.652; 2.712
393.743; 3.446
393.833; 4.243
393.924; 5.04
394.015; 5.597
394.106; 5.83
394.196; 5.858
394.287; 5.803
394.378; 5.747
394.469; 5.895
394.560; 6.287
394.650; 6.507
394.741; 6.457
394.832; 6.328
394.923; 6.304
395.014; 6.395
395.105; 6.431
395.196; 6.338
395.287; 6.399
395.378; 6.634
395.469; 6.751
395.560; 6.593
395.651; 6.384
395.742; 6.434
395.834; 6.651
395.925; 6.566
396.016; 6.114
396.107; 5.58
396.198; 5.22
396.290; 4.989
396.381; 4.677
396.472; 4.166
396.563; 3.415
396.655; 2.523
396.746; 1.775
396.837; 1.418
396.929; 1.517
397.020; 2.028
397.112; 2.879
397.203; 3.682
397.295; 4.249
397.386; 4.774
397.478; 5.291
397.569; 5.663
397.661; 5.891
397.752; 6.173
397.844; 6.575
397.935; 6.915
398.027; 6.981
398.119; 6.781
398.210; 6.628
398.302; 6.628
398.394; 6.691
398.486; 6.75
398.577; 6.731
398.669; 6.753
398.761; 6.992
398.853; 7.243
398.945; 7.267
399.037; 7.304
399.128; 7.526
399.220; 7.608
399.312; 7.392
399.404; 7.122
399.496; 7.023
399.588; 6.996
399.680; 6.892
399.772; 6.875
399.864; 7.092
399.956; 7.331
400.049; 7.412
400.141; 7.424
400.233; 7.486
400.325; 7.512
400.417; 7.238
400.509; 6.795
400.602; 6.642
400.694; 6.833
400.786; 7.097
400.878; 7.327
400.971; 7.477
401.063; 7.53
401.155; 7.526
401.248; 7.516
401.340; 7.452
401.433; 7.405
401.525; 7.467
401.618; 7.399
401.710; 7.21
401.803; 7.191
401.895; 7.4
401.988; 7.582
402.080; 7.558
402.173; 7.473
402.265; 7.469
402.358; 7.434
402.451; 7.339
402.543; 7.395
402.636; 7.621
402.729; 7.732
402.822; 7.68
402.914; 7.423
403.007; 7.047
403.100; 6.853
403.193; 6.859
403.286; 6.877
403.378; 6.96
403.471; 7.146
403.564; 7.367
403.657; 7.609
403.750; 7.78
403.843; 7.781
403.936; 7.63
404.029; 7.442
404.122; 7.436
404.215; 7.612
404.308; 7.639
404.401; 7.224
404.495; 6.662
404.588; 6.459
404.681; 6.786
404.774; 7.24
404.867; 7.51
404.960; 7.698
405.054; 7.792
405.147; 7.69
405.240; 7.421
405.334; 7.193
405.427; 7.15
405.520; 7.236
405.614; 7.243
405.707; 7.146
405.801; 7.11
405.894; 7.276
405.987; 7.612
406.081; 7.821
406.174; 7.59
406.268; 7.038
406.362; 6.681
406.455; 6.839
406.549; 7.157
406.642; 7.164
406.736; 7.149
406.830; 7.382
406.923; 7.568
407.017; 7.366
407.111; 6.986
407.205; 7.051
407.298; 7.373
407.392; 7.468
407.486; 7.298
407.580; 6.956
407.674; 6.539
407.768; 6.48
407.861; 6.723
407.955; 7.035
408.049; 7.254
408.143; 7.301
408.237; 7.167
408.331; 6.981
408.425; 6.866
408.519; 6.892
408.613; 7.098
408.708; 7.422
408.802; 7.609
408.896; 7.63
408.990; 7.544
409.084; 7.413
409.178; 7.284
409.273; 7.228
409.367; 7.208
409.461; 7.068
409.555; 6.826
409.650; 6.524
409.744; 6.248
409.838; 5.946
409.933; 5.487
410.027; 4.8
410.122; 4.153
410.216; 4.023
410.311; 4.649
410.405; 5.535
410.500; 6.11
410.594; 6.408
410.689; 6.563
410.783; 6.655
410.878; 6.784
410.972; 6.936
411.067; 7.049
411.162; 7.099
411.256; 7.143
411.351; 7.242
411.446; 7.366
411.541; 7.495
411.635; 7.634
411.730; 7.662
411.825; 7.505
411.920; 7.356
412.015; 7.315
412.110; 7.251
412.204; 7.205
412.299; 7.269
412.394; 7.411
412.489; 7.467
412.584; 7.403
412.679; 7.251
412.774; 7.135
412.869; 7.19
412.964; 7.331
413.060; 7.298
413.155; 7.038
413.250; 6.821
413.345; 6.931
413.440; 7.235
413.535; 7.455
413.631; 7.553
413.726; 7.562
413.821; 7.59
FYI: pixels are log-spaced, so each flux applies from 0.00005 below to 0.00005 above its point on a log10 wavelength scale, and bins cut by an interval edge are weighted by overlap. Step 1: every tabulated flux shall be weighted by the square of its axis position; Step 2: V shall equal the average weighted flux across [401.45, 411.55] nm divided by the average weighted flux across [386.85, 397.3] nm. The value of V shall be 1.39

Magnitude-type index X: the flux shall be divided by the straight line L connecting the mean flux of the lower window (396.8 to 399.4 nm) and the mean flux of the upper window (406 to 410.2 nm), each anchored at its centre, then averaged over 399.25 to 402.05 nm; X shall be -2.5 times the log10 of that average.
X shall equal -0.19 mag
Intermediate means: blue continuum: 5.84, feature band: 7.26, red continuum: 6.93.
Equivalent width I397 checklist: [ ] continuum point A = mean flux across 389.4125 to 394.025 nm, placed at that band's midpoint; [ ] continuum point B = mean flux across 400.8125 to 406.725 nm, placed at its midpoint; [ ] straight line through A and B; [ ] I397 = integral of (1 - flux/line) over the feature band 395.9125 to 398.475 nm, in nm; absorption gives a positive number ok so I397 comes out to 0.60 nm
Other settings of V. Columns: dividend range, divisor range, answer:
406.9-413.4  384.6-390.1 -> 1.24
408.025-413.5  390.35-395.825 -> 1.34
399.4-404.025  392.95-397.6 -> 1.62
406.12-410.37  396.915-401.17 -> 1.09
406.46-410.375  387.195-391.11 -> 1.25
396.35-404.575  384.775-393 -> 1.13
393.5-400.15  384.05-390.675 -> 0.98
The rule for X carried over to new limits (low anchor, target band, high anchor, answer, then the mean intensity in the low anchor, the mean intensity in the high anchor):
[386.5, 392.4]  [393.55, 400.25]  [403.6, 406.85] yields 0.163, 6.2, 7.32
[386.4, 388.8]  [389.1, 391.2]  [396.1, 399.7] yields -0.026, 6.3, 5.56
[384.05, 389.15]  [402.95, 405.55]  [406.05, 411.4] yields -0.095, 6.21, 6.8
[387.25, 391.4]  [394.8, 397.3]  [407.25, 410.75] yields 0.251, 6.04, 6.62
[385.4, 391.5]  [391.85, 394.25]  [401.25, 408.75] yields 0.403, 6.21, 7.27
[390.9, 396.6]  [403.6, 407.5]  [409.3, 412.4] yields -0.171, 5.48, 6.6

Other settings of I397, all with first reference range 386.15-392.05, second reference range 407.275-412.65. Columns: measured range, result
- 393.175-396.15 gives 0.52 nm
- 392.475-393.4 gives 0.38 nm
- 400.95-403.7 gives -0.31 nm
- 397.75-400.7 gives -0.22 nm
